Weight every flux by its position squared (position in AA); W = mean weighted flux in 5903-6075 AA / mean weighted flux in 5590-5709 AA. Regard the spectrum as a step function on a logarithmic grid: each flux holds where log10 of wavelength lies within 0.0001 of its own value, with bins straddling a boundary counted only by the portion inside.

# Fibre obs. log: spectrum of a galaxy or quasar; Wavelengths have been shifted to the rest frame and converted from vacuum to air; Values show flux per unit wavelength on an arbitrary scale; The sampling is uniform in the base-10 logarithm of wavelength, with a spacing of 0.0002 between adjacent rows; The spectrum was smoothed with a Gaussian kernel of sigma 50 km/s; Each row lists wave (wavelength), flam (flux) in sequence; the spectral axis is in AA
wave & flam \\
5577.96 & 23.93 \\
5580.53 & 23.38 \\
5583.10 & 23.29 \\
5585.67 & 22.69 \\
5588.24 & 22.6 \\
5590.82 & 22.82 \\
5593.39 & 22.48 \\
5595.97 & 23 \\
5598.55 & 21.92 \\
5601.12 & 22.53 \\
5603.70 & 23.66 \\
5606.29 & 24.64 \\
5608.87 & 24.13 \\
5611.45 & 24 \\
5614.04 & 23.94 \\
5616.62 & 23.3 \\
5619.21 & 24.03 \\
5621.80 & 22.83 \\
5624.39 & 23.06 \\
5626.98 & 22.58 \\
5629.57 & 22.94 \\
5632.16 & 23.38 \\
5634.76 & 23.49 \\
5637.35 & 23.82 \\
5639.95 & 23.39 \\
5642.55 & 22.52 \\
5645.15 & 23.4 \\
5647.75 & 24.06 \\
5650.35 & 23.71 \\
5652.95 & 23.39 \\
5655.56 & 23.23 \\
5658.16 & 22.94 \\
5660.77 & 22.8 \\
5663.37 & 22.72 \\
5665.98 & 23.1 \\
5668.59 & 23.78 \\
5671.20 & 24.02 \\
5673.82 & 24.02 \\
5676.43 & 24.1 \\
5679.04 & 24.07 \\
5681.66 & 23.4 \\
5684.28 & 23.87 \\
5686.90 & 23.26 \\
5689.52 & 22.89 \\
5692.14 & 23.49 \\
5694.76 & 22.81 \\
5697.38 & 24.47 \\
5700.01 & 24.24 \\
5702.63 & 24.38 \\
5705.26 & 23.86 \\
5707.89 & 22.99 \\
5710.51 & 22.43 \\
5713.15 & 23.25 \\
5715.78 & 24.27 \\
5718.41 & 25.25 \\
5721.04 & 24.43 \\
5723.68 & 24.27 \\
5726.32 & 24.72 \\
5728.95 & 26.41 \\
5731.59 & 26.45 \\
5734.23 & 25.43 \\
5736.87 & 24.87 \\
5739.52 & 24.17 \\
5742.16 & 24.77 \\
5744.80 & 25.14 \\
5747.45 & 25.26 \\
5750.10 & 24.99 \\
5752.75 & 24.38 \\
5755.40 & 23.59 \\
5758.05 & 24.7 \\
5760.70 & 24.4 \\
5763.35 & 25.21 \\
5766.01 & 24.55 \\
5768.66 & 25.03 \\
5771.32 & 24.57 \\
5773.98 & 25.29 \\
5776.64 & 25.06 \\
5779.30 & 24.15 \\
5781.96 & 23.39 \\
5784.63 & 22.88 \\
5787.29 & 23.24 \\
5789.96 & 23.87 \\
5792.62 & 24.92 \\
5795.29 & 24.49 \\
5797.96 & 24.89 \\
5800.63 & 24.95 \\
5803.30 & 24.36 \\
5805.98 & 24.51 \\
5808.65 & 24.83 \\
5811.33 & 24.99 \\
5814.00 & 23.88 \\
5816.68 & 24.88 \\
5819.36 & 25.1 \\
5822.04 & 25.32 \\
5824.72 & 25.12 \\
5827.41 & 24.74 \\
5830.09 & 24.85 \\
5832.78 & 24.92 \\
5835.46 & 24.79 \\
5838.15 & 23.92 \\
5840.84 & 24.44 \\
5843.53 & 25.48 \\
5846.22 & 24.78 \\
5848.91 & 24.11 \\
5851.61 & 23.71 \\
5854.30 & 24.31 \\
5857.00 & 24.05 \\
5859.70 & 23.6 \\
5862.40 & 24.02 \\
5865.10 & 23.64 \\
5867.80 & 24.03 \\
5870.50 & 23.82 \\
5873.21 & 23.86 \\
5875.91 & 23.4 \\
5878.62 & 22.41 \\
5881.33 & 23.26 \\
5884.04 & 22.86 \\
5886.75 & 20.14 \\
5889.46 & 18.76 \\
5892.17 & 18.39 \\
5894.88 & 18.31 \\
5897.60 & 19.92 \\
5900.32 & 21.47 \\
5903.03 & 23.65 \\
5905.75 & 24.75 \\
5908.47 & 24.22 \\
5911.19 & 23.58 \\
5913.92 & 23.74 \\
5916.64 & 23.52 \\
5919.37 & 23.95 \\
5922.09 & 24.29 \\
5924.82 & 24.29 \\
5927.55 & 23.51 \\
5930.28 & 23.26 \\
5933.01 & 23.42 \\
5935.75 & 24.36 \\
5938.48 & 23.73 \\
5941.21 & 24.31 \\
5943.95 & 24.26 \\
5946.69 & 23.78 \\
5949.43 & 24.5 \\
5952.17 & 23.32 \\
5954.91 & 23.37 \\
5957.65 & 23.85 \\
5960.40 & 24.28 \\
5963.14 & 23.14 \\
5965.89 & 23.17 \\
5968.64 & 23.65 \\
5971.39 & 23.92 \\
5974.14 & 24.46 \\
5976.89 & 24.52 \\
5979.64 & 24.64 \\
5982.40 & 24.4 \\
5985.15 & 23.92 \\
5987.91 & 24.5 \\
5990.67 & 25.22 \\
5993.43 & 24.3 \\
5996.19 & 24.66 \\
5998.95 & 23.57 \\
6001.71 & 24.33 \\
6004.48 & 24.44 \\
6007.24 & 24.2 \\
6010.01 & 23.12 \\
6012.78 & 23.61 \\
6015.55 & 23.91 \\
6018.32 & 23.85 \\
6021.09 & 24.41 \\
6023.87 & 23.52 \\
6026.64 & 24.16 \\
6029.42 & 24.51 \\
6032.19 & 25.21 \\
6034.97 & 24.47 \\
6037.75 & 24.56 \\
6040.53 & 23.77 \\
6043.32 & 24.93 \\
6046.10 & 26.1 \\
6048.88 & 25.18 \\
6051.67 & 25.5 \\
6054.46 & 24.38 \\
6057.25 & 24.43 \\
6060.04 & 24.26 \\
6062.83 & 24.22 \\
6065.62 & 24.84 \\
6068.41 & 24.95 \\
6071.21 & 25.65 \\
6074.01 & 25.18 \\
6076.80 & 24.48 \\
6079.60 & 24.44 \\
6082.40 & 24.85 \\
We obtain 1.2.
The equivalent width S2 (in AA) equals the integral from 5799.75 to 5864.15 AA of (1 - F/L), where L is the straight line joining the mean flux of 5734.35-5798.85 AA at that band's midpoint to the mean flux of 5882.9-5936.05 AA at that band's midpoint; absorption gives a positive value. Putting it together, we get -2.7 AA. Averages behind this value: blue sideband 24.5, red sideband 22.5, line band 24.6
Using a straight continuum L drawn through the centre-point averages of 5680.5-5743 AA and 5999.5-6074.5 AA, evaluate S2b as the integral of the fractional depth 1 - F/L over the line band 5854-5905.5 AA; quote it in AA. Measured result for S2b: 4.28 AA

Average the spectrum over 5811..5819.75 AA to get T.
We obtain 24.7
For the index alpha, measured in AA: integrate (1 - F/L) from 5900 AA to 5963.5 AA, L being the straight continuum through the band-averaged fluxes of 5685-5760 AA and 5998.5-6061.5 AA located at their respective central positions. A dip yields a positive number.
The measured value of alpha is 1.41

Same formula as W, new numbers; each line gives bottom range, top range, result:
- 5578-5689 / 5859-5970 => 1.09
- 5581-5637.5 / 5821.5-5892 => 1.11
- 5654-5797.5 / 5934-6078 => 1.11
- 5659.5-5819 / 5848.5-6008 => 1.03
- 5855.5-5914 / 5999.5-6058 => 1.14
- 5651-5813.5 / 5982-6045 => 1.10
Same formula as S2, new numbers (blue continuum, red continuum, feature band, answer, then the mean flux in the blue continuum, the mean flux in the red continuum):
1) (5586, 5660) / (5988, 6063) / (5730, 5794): -2.6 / 23.3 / 24.4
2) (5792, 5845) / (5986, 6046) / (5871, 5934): 5.1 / 24.8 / 24.3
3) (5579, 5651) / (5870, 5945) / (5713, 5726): -0.7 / 23.3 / 22.8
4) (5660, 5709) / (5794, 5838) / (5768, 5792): 0.3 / 23.6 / 24.8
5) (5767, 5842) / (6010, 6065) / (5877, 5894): 2.5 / 24.6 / 24.4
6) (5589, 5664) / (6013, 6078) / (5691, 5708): -0.2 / 23.3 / 24.6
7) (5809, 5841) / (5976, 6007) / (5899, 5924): 0.9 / 24.8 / 24.4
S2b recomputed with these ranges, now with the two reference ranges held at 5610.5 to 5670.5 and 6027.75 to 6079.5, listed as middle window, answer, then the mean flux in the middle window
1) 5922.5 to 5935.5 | 0.3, 23.7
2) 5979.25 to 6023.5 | 0.8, 24.2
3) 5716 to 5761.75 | -2.3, 24.9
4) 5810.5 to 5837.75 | -1.0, 24.8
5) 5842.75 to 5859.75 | -0.2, 24.3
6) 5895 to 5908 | 1.1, 22.2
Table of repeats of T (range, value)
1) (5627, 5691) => 23.4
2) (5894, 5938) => 23.2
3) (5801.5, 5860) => 24.6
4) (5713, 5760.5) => 24.8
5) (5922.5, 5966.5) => 23.8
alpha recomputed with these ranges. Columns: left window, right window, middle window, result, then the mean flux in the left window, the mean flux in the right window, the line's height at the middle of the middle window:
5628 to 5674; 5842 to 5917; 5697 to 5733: -1.80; 23.4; 22.9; 23.2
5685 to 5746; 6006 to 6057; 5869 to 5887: 1.00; 24.3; 24.4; 24.3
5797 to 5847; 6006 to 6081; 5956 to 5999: 0.77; 24.8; 24.5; 24.6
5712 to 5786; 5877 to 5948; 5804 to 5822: -0.60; 24.7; 22.8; 23.9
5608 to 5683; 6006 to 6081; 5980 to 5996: -0.08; 23.4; 24.5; 24.4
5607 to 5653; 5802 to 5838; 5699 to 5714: 0.29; 23.5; 24.8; 24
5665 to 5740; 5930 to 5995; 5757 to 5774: -0.50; 24.1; 24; 24.1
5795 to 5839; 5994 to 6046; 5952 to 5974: 0.65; 24.8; 24.2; 24.4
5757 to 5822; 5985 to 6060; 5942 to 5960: 0.41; 24.5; 24.4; 24.4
